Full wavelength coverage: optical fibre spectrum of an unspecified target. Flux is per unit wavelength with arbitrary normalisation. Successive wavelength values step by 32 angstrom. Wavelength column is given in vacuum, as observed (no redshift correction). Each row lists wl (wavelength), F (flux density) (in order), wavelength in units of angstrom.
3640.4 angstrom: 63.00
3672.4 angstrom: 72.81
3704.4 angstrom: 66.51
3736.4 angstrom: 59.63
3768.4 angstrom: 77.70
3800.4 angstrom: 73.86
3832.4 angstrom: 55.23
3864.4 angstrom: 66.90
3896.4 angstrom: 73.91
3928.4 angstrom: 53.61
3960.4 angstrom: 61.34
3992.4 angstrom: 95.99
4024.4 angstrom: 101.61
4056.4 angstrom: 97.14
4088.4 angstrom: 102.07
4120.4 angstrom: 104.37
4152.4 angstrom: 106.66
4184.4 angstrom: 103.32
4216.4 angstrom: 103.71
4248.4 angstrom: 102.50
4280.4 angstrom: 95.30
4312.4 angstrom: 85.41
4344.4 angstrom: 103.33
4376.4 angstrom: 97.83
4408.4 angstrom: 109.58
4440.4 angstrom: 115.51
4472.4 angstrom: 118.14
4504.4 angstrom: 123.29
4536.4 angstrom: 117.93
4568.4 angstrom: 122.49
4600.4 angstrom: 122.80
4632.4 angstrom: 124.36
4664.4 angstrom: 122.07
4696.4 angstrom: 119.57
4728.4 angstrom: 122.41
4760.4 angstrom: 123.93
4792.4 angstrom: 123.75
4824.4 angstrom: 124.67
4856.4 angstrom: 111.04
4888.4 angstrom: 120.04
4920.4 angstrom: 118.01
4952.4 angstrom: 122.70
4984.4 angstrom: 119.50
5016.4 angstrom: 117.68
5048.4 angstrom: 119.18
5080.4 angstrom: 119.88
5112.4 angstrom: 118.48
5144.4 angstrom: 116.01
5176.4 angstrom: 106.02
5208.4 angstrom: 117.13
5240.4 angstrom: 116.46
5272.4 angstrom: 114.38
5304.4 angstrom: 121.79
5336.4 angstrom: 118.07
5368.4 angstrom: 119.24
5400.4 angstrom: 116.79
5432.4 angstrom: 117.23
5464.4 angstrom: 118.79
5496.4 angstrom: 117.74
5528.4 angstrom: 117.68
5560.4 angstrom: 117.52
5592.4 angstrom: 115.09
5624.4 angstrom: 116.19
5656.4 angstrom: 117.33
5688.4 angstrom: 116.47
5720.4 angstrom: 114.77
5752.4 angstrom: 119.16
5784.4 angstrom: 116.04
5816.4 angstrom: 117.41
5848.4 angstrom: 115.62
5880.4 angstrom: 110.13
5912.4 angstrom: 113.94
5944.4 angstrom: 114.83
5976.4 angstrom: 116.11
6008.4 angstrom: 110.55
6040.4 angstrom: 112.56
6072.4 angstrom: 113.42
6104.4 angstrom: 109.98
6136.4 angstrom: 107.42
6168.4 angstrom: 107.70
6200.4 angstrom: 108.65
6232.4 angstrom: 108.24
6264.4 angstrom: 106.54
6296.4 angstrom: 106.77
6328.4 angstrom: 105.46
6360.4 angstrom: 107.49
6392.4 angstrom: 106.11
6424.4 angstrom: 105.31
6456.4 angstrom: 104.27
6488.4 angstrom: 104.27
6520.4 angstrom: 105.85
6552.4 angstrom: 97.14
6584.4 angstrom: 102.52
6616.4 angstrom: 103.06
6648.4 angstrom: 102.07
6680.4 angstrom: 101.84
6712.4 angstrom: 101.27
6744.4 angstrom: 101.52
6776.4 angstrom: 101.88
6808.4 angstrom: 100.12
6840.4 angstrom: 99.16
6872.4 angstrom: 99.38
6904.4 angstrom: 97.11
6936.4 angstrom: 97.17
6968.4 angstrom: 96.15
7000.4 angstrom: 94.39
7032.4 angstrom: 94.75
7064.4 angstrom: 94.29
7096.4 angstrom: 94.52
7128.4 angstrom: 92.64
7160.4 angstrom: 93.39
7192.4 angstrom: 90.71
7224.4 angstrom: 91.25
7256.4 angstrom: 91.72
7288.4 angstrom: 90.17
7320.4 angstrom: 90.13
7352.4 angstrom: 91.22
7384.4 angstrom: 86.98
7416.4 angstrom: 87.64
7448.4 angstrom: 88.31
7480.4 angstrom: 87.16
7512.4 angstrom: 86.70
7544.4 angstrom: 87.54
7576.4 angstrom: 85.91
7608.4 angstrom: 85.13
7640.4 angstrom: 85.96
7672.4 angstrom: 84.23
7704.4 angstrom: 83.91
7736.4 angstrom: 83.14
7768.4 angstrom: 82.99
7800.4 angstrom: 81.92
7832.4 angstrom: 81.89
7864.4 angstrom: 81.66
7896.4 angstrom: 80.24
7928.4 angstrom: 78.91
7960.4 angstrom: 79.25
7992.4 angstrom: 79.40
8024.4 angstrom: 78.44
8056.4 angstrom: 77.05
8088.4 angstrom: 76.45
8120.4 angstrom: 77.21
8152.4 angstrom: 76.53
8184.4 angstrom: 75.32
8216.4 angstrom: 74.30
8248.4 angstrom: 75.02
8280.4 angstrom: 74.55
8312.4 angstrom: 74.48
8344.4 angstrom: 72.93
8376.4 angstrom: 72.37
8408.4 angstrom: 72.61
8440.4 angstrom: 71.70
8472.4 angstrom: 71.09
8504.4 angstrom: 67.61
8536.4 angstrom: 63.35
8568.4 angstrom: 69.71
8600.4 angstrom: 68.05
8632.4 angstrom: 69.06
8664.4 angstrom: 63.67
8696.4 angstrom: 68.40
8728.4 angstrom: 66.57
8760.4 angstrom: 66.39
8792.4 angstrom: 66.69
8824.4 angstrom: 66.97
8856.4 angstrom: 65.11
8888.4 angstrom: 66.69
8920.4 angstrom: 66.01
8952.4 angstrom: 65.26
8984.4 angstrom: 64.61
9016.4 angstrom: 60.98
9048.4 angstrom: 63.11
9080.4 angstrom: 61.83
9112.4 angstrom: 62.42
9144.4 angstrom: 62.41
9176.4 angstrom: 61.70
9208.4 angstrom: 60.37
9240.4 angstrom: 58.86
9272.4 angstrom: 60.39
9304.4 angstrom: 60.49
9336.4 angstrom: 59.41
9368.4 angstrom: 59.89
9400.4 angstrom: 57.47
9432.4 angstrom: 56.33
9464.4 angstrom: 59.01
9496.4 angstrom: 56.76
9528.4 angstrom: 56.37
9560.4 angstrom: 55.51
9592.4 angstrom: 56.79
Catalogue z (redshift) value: 0.000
